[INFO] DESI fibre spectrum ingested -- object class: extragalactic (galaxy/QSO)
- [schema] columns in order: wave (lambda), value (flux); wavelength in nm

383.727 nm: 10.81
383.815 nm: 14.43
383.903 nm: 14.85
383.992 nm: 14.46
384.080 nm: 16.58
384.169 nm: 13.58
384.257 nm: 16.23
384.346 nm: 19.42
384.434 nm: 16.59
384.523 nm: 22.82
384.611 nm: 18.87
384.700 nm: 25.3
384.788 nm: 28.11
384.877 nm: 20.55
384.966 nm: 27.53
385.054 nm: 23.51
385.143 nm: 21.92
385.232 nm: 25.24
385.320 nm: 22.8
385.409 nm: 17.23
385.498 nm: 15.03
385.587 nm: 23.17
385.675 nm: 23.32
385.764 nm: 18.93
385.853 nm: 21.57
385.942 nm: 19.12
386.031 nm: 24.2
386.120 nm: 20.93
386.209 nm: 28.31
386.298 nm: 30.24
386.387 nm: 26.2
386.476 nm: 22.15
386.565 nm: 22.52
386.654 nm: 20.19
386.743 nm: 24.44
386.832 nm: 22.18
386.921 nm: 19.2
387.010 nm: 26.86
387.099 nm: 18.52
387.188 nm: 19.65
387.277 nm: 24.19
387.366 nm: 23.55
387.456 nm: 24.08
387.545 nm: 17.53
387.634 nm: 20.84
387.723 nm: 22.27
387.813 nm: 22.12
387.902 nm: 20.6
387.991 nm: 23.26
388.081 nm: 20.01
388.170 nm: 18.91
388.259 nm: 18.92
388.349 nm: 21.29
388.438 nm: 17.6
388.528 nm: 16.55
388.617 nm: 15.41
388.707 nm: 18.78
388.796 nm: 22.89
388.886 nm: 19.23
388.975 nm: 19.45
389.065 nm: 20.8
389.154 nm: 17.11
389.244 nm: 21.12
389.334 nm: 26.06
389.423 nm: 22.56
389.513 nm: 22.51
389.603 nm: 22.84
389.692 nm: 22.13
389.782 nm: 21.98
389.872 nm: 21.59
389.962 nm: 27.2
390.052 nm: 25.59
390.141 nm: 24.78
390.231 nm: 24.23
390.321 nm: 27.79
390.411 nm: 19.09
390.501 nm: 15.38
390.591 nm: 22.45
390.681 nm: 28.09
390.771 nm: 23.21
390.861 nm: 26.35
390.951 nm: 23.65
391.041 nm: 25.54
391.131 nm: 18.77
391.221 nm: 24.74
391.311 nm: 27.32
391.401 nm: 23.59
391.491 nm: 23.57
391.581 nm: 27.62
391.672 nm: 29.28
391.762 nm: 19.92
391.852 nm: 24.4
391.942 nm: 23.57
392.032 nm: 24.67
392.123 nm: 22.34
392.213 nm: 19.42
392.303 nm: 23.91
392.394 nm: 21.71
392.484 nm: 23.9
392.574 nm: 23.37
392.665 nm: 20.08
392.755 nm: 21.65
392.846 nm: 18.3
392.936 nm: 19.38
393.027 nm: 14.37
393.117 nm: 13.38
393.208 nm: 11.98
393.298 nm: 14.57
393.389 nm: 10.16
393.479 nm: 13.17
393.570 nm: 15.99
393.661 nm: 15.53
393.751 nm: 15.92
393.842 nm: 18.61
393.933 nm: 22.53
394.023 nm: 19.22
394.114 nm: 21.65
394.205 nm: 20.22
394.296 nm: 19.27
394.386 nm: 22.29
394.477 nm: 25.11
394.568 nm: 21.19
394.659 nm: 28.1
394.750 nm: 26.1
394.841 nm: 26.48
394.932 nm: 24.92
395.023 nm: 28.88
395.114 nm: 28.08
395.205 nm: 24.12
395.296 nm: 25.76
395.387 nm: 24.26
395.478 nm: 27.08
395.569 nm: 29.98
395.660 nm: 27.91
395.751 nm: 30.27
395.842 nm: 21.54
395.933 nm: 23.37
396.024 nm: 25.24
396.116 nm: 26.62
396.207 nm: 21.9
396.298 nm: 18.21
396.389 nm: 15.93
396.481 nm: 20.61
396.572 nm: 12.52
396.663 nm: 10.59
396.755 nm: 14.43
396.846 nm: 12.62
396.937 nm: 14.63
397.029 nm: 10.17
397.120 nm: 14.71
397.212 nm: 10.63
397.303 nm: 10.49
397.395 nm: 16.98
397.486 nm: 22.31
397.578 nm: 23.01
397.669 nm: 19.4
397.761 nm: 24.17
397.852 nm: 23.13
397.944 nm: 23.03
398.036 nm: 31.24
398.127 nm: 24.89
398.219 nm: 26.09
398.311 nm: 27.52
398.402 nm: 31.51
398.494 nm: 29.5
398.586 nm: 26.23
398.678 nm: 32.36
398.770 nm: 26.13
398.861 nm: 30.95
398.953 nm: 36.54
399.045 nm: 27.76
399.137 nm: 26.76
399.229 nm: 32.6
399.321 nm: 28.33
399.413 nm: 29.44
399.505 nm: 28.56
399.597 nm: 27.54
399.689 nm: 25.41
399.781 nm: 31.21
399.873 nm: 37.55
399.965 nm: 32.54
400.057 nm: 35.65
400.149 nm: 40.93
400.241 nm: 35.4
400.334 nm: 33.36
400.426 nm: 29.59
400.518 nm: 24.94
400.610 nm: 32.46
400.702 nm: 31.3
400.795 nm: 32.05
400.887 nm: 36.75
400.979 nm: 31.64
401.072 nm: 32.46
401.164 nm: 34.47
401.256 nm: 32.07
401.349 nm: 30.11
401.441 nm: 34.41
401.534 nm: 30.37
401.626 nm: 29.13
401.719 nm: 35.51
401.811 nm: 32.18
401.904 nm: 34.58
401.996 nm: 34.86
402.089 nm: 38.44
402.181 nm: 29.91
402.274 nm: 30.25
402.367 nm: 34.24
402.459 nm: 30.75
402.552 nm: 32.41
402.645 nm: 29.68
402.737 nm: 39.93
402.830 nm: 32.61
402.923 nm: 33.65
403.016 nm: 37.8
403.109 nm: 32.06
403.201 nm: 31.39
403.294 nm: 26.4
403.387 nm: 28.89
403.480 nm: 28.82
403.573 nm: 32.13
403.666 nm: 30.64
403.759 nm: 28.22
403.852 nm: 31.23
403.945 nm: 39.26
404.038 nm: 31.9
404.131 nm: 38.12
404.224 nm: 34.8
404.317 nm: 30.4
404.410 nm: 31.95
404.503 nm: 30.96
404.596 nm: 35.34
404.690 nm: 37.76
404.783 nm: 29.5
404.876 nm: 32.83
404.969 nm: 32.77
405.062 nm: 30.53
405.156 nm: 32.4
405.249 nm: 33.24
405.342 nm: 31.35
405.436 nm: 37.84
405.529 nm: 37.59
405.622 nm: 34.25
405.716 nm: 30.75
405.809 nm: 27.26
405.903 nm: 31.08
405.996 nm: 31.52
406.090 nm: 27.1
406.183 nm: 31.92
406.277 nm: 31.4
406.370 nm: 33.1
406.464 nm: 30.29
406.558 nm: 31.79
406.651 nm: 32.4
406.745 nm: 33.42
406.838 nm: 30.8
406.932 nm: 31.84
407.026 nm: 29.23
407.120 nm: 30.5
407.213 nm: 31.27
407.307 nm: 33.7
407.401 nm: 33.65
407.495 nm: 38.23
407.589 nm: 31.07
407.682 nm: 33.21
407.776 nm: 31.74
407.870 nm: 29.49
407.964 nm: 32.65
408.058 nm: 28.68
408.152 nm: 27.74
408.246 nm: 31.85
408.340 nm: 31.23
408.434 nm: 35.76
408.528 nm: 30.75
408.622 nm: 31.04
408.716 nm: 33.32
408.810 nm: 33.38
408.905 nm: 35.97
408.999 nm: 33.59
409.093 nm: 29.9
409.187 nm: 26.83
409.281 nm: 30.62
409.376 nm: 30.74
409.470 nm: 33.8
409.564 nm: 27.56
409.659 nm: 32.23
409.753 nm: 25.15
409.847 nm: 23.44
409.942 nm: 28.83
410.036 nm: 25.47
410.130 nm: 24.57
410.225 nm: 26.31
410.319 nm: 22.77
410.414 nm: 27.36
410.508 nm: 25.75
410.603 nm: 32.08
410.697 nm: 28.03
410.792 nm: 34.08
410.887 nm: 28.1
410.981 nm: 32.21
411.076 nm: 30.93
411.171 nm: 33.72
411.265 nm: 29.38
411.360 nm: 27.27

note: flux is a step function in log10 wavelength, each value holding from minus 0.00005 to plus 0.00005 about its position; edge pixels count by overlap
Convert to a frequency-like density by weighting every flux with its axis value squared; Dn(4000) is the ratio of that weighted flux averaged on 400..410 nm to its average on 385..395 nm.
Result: 1.60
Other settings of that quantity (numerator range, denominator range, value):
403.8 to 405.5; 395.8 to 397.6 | 2.02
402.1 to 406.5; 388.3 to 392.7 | 1.54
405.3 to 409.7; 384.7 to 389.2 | 1.63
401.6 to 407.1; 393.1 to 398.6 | 1.60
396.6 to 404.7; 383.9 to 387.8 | 1.46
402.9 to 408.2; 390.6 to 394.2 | 1.64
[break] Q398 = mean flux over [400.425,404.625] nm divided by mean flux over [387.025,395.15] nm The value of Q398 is 1.51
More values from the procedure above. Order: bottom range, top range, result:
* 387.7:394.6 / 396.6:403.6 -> 1.35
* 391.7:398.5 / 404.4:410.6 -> 1.48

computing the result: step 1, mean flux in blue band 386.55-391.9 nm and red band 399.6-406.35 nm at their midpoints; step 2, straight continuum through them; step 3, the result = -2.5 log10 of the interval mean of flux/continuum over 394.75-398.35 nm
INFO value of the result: 0.26 mag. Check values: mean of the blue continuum 22.2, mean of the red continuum 32.5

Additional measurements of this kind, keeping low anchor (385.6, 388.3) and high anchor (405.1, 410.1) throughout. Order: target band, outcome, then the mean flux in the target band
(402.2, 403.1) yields -0.14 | 33.3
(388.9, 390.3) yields 0.03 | 22.7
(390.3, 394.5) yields 0.17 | 20.9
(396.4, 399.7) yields 0.18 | 23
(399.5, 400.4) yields -0.18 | 32.9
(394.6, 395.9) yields -0.03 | 26.6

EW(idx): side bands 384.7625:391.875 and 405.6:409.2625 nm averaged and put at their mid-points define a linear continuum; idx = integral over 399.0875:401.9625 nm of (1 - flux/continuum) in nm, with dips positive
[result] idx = -0.37 nm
